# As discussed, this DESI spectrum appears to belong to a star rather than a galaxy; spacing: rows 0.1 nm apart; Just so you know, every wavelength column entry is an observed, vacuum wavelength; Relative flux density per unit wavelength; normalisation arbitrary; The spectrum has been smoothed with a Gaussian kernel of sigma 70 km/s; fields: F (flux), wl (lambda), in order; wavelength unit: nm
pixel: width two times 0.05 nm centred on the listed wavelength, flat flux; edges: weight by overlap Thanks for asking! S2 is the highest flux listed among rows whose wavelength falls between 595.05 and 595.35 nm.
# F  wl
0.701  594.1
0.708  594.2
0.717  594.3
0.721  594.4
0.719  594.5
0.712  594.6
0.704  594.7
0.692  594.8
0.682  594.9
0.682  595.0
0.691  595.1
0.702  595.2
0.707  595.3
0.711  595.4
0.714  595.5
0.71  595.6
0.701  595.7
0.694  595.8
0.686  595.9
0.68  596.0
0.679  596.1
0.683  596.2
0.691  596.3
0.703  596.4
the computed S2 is 0.707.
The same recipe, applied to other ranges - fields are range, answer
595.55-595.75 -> 0.71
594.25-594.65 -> 0.721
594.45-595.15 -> 0.719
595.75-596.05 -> 0.694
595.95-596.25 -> 0.683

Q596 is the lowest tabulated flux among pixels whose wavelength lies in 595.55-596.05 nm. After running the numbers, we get 0.68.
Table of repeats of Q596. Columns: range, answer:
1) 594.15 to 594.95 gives 0.682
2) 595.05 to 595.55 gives 0.691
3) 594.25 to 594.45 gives 0.717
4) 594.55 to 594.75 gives 0.704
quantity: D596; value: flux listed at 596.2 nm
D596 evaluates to 0.683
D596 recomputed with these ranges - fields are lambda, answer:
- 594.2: 0.708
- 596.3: 0.691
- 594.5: 0.719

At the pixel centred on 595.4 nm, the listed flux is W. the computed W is 0.711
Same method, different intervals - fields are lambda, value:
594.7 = 0.704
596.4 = 0.703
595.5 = 0.714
